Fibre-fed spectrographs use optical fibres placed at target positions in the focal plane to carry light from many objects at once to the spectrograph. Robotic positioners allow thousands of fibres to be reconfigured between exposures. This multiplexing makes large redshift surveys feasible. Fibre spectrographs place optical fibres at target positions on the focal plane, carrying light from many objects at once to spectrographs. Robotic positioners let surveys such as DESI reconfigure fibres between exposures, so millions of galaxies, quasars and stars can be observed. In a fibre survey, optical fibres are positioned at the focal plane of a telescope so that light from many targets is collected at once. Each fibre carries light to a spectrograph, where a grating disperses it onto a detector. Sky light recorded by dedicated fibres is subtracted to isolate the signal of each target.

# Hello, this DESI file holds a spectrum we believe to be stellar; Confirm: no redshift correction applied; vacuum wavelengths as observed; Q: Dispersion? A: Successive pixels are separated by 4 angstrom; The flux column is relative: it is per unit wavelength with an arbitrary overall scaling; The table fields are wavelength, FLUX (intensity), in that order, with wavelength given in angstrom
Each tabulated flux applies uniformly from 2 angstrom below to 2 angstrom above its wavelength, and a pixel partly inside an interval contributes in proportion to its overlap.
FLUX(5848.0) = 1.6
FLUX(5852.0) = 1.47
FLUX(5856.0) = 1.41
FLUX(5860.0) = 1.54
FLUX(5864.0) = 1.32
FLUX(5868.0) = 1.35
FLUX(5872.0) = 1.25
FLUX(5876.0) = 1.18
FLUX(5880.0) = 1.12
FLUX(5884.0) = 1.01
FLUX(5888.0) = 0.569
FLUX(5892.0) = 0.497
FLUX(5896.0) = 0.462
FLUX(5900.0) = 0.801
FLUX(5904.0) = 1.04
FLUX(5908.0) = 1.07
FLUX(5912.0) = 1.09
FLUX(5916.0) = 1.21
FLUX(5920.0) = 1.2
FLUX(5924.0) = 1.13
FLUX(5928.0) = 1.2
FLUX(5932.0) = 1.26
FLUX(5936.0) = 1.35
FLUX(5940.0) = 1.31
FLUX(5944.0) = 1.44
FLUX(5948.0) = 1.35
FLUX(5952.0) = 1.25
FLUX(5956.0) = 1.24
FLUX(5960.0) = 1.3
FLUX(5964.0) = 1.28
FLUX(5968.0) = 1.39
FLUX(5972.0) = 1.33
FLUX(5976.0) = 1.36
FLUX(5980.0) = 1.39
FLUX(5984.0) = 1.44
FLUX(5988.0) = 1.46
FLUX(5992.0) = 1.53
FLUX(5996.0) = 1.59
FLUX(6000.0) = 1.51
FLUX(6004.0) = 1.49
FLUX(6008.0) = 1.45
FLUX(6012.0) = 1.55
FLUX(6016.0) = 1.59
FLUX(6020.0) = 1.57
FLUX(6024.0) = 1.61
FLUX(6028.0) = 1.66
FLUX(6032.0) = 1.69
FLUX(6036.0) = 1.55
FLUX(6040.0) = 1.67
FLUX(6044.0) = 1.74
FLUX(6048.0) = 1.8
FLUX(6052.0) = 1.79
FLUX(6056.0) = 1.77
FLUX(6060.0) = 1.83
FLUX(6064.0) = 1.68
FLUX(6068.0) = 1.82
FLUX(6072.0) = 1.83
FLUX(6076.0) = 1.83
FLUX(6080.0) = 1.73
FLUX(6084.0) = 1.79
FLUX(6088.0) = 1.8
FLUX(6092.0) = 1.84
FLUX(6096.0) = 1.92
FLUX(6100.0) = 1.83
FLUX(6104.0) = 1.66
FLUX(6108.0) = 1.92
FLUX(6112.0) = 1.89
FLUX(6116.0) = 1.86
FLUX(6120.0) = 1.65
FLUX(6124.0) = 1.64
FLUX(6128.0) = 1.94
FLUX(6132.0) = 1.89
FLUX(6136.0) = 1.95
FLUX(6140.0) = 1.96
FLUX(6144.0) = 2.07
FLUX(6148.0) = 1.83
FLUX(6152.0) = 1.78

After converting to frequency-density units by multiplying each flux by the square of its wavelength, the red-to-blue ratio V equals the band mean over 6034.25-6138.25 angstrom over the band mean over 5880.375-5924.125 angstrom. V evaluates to 2.1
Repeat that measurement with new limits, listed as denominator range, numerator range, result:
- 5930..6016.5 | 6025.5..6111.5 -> 1.31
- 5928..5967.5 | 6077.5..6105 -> 1.45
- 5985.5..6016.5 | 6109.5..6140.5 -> 1.27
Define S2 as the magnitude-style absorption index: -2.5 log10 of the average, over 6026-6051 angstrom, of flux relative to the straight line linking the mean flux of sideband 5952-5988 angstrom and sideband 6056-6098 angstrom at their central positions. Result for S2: -0.03 mag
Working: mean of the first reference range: 1.34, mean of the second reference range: 1.81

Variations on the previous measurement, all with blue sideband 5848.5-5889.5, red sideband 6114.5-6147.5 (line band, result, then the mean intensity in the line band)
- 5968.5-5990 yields 0.083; 1.4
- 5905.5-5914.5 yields 0.230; 1.08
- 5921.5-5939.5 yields 0.125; 1.24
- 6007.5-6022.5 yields 0.028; 1.55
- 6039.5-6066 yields -0.049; 1.76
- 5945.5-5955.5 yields 0.111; 1.3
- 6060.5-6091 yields -0.031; 1.79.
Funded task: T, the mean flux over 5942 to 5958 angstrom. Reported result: 1.32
